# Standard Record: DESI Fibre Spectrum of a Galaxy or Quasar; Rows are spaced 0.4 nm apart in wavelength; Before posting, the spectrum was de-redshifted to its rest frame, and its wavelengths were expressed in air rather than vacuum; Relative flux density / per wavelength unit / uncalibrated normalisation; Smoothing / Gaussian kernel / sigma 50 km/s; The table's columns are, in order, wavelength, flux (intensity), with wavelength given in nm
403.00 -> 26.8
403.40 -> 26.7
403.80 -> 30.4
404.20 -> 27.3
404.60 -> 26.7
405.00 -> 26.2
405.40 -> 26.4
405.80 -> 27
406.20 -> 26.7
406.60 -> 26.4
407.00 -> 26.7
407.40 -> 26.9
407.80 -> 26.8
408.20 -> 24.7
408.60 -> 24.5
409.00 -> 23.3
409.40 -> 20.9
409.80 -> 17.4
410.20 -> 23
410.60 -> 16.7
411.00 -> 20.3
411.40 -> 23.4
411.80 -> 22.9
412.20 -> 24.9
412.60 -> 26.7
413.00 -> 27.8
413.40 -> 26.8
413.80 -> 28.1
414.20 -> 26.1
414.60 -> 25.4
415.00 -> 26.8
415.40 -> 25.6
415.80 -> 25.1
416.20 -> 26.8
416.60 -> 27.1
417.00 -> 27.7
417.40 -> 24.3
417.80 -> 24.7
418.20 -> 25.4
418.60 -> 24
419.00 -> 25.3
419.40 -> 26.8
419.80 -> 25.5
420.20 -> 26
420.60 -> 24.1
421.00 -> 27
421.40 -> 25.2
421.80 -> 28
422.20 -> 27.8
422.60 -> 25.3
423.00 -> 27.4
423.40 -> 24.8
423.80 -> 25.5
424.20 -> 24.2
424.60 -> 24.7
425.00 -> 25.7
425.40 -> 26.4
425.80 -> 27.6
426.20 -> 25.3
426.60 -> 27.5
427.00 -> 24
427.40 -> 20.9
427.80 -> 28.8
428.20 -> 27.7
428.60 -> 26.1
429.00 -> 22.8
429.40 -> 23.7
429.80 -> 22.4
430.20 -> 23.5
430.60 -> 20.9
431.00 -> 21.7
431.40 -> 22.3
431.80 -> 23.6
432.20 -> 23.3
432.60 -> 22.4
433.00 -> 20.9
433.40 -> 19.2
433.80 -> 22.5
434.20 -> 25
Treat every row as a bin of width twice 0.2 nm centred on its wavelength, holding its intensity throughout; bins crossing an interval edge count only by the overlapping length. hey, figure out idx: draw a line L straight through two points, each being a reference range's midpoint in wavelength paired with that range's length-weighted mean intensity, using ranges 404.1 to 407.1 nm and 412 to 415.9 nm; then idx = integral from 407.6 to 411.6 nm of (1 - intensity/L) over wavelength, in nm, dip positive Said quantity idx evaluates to 0.67 nm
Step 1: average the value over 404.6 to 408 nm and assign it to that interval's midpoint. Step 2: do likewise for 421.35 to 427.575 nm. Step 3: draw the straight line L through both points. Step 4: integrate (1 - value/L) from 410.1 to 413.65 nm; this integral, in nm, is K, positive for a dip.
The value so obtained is 0.36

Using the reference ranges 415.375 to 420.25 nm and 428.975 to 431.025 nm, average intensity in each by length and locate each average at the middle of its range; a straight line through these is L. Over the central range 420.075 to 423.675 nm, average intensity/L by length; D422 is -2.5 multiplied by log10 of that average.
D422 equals -0.06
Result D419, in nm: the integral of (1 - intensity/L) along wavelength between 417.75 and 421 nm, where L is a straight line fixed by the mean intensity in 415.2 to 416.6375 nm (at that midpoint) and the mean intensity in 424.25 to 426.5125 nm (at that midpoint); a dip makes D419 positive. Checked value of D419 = 0.08 nm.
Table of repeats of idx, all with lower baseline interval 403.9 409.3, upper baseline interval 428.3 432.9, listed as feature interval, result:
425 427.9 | -0.26 nm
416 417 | -0.09 nm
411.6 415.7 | -0.14 nm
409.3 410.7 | 0.33 nm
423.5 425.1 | -0.08 nm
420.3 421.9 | -0.11 nm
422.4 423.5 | -0.09 nm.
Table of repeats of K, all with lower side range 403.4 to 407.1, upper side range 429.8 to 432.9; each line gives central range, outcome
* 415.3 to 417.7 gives -0.09 nm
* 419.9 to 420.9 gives -0.04 nm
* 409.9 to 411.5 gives 0.35 nm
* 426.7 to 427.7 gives -0.02 nm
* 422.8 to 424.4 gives -0.11 nm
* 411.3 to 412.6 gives 0.08 nm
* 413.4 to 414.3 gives -0.06 nm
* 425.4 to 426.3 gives -0.12 nm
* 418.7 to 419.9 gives -0.06 nm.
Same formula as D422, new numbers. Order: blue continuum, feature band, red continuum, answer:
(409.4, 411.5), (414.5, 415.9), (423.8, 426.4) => -0.18 mag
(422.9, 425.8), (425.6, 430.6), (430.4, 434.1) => -0.04 mag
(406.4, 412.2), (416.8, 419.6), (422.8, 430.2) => -0.05 mag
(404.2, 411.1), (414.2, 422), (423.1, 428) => -0.04 mag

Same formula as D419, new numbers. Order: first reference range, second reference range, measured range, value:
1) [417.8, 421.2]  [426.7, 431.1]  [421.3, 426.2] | -0.24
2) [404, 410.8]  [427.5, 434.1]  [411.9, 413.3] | -0.11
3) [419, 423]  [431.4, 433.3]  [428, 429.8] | -0.10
